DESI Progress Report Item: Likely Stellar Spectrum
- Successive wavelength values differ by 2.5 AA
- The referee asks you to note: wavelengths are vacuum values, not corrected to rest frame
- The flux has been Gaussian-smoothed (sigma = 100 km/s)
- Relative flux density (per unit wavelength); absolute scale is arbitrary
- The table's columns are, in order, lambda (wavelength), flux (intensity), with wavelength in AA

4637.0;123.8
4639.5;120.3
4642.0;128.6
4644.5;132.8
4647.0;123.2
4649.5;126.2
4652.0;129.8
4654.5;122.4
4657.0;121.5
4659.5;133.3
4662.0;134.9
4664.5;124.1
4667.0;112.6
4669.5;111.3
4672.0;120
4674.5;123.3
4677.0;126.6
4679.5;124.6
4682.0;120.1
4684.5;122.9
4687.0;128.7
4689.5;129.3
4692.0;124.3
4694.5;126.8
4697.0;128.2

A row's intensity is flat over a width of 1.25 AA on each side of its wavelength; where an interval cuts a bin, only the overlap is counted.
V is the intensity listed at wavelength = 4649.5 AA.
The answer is 126.2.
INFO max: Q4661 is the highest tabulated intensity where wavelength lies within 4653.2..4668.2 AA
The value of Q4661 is 134.9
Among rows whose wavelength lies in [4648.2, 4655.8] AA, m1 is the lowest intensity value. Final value 122.4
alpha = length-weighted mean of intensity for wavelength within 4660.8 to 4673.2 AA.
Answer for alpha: 121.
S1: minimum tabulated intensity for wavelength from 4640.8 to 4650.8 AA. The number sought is 123.2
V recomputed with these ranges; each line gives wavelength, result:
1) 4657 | 121.5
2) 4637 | 123.8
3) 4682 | 120.1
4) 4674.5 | 123.3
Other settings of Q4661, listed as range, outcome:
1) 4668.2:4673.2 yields 120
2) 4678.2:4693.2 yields 129.3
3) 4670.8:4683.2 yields 126.6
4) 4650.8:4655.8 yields 129.8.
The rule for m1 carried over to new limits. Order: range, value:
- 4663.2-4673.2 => 111.3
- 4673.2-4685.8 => 120.1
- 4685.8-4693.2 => 124.3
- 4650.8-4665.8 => 121.5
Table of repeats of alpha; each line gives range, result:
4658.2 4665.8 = 131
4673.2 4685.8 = 124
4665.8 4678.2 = 119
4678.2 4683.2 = 122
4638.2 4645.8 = 127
